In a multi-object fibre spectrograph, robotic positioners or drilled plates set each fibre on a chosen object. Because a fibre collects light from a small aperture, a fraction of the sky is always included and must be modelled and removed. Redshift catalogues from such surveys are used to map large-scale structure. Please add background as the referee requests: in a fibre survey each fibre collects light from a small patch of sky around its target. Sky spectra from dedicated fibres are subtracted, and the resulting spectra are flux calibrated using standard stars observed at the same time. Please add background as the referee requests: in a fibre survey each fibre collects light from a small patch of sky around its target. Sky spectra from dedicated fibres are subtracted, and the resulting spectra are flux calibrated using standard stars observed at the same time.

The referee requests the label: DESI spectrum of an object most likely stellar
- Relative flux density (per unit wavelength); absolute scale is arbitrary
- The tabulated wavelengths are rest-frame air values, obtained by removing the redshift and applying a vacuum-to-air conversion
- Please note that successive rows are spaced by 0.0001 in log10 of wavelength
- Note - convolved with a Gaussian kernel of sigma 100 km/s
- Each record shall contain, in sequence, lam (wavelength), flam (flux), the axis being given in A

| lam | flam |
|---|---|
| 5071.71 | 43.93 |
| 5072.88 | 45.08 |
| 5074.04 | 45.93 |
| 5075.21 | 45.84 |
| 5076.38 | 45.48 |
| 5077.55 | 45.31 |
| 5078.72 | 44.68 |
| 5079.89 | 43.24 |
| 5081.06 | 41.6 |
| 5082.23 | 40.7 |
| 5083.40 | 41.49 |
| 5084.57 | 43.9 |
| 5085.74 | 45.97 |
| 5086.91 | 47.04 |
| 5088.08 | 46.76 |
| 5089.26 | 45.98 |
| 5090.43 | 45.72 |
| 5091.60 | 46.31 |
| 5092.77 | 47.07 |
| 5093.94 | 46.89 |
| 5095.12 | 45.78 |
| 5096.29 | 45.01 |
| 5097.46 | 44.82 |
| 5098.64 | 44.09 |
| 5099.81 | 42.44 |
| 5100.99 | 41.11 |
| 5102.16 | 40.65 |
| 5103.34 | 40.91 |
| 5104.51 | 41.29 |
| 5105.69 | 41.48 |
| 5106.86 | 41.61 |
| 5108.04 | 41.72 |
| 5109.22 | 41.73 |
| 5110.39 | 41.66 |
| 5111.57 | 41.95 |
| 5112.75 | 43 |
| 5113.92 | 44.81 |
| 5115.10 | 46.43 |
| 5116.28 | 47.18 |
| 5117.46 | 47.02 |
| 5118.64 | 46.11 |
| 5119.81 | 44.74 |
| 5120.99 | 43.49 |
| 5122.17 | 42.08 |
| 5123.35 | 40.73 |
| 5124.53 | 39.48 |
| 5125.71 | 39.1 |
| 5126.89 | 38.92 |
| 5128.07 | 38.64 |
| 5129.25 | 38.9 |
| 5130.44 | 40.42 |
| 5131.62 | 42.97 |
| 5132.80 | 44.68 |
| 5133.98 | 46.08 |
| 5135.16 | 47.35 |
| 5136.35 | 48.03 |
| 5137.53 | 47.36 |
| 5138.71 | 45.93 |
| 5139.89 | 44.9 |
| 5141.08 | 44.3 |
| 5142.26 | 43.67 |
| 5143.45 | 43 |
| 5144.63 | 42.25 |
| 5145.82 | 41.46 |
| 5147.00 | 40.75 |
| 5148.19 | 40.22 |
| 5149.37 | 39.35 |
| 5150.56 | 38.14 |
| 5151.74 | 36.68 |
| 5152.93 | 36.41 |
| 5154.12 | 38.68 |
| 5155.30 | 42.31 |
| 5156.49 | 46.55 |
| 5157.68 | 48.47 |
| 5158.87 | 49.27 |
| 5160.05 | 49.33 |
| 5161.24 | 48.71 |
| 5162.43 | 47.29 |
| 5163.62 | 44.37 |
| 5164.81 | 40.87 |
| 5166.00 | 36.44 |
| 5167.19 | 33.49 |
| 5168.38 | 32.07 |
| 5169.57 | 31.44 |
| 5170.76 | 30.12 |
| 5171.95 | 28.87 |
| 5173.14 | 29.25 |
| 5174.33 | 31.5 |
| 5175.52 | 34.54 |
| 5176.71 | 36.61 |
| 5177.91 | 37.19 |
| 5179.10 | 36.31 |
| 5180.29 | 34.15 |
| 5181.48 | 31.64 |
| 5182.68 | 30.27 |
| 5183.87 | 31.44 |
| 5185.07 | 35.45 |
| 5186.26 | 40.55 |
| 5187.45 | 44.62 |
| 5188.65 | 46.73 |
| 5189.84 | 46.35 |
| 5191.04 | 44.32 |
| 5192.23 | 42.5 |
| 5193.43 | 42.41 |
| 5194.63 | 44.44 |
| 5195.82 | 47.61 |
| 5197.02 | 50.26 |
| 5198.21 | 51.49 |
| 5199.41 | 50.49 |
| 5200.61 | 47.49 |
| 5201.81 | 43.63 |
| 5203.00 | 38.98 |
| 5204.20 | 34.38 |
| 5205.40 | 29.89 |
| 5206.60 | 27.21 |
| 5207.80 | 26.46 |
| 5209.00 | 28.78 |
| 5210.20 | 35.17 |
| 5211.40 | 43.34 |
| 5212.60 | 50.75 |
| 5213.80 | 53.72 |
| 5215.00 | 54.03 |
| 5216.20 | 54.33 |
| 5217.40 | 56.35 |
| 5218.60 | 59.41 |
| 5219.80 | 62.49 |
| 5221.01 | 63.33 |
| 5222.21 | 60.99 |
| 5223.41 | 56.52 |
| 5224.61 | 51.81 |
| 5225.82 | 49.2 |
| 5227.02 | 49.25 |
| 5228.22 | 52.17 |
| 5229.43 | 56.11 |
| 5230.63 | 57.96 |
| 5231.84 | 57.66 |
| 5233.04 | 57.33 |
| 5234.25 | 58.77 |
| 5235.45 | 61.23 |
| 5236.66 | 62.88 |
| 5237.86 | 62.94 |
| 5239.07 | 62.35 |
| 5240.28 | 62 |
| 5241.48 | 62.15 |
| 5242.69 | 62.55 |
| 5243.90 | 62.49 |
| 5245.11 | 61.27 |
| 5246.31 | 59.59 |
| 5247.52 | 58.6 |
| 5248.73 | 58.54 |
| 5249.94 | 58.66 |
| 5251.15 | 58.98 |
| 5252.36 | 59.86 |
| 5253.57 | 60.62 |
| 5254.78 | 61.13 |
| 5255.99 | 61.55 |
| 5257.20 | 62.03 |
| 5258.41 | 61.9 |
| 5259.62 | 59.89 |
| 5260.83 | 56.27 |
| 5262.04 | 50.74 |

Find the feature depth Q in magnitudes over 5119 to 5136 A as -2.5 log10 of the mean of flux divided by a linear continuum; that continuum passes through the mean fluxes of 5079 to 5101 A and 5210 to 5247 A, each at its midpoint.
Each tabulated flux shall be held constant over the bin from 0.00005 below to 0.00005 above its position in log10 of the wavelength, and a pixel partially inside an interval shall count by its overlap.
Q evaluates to 0.14 mag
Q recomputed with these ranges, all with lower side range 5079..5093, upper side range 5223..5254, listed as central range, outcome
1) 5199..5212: 0.449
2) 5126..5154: 0.176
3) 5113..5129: 0.116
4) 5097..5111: 0.106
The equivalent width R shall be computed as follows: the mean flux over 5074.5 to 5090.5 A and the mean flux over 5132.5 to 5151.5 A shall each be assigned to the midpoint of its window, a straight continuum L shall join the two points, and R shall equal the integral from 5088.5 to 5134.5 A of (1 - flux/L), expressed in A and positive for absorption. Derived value 0.9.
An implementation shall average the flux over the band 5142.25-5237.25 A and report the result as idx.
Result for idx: 43.9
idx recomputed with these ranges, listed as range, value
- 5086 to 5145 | 43.7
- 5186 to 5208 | 42.4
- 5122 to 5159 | 42.3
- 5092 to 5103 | 44.2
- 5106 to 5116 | 43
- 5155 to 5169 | 43.2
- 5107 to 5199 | 41.3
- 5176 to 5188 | 35.8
